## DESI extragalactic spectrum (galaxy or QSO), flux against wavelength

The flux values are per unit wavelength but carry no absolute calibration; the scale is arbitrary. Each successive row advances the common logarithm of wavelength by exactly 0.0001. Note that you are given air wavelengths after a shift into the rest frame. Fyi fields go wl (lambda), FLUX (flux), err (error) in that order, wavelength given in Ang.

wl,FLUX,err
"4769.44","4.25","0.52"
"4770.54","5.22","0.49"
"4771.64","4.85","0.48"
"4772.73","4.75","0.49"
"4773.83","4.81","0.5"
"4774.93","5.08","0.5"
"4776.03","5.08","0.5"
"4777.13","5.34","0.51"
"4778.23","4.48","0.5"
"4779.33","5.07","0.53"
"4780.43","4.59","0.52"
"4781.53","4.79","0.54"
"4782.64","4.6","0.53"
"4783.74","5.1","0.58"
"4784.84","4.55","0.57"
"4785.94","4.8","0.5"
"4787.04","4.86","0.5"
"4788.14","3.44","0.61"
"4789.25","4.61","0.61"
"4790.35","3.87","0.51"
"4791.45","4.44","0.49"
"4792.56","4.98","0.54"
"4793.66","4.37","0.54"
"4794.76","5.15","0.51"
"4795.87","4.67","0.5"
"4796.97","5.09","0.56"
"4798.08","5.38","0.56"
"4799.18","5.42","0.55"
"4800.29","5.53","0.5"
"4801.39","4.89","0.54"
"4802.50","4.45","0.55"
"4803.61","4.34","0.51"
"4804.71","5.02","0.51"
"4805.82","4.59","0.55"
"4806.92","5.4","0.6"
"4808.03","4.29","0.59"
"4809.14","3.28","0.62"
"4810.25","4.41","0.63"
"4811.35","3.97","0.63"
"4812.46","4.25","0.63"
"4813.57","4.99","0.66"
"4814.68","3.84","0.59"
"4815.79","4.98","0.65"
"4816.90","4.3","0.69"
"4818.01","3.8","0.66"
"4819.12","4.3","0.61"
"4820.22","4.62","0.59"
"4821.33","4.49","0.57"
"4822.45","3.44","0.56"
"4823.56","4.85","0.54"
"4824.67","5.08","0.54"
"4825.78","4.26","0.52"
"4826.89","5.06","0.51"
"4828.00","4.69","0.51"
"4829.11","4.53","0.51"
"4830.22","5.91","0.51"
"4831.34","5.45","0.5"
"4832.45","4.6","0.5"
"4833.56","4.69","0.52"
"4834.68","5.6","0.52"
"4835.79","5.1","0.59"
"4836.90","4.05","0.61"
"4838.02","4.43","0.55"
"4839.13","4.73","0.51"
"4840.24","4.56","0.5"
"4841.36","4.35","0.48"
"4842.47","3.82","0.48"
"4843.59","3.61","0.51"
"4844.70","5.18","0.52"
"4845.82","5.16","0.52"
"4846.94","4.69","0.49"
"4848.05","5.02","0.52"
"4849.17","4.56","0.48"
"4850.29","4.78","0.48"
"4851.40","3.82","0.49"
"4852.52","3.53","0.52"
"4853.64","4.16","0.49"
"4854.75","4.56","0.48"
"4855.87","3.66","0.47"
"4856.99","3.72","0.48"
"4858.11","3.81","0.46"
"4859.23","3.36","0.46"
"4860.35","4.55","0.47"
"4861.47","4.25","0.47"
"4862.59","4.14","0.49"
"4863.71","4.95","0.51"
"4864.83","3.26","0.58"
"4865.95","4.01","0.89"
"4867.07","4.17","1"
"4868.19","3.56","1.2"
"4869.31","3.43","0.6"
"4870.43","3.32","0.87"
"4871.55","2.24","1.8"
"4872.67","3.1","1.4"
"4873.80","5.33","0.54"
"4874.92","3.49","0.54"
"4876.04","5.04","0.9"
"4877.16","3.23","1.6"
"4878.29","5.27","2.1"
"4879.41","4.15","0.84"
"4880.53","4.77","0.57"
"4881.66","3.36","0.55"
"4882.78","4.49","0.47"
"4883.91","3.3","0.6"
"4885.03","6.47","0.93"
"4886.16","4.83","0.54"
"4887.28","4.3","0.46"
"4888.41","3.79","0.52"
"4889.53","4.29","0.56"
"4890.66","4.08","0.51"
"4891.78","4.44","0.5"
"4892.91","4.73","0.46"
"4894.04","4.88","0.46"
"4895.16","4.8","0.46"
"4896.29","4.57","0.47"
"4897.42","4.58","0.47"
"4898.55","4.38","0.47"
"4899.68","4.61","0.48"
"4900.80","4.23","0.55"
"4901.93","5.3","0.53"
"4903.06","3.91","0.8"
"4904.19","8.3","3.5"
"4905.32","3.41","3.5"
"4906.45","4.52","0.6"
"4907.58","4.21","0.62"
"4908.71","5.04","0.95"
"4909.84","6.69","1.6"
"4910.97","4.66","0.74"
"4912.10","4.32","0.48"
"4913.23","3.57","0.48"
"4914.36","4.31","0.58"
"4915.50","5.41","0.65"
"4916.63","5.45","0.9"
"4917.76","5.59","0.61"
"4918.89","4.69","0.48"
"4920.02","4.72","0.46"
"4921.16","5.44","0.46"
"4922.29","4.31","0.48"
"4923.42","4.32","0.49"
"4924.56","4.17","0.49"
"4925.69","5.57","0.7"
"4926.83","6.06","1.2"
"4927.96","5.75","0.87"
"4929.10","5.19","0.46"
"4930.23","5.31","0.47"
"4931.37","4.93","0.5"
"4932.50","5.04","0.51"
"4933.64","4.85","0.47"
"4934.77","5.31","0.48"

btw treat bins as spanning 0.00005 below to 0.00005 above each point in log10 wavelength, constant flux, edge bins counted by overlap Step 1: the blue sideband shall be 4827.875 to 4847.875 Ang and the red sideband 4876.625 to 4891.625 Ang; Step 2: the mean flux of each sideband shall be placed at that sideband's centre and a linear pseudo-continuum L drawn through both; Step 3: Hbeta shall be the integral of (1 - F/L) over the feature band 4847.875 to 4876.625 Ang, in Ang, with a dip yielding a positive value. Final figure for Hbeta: 3.5 Ang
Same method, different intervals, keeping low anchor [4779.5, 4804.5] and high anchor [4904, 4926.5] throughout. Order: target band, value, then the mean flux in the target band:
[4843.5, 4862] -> 2.1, 4.28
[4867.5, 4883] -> 3.0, 3.9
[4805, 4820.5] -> 1.3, 4.37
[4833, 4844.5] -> 0.7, 4.52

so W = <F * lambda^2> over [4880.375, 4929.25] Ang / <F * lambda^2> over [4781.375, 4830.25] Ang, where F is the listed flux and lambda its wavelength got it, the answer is 1.08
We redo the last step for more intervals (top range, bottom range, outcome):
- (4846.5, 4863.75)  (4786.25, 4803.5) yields 0.91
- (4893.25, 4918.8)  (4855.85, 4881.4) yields 1.25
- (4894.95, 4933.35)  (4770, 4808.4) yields 1.08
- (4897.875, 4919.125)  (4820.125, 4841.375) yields 1.06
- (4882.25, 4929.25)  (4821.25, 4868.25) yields 1.11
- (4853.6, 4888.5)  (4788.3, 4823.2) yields 0.92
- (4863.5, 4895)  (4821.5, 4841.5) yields 0.89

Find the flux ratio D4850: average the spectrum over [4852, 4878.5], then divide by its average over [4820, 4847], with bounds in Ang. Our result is 0.83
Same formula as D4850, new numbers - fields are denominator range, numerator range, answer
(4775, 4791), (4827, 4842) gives 1.03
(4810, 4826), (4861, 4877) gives 0.88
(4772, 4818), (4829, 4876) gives 0.91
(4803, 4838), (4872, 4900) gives 0.96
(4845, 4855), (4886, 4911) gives 1.05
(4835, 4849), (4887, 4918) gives 1.03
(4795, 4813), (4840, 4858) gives 0.92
